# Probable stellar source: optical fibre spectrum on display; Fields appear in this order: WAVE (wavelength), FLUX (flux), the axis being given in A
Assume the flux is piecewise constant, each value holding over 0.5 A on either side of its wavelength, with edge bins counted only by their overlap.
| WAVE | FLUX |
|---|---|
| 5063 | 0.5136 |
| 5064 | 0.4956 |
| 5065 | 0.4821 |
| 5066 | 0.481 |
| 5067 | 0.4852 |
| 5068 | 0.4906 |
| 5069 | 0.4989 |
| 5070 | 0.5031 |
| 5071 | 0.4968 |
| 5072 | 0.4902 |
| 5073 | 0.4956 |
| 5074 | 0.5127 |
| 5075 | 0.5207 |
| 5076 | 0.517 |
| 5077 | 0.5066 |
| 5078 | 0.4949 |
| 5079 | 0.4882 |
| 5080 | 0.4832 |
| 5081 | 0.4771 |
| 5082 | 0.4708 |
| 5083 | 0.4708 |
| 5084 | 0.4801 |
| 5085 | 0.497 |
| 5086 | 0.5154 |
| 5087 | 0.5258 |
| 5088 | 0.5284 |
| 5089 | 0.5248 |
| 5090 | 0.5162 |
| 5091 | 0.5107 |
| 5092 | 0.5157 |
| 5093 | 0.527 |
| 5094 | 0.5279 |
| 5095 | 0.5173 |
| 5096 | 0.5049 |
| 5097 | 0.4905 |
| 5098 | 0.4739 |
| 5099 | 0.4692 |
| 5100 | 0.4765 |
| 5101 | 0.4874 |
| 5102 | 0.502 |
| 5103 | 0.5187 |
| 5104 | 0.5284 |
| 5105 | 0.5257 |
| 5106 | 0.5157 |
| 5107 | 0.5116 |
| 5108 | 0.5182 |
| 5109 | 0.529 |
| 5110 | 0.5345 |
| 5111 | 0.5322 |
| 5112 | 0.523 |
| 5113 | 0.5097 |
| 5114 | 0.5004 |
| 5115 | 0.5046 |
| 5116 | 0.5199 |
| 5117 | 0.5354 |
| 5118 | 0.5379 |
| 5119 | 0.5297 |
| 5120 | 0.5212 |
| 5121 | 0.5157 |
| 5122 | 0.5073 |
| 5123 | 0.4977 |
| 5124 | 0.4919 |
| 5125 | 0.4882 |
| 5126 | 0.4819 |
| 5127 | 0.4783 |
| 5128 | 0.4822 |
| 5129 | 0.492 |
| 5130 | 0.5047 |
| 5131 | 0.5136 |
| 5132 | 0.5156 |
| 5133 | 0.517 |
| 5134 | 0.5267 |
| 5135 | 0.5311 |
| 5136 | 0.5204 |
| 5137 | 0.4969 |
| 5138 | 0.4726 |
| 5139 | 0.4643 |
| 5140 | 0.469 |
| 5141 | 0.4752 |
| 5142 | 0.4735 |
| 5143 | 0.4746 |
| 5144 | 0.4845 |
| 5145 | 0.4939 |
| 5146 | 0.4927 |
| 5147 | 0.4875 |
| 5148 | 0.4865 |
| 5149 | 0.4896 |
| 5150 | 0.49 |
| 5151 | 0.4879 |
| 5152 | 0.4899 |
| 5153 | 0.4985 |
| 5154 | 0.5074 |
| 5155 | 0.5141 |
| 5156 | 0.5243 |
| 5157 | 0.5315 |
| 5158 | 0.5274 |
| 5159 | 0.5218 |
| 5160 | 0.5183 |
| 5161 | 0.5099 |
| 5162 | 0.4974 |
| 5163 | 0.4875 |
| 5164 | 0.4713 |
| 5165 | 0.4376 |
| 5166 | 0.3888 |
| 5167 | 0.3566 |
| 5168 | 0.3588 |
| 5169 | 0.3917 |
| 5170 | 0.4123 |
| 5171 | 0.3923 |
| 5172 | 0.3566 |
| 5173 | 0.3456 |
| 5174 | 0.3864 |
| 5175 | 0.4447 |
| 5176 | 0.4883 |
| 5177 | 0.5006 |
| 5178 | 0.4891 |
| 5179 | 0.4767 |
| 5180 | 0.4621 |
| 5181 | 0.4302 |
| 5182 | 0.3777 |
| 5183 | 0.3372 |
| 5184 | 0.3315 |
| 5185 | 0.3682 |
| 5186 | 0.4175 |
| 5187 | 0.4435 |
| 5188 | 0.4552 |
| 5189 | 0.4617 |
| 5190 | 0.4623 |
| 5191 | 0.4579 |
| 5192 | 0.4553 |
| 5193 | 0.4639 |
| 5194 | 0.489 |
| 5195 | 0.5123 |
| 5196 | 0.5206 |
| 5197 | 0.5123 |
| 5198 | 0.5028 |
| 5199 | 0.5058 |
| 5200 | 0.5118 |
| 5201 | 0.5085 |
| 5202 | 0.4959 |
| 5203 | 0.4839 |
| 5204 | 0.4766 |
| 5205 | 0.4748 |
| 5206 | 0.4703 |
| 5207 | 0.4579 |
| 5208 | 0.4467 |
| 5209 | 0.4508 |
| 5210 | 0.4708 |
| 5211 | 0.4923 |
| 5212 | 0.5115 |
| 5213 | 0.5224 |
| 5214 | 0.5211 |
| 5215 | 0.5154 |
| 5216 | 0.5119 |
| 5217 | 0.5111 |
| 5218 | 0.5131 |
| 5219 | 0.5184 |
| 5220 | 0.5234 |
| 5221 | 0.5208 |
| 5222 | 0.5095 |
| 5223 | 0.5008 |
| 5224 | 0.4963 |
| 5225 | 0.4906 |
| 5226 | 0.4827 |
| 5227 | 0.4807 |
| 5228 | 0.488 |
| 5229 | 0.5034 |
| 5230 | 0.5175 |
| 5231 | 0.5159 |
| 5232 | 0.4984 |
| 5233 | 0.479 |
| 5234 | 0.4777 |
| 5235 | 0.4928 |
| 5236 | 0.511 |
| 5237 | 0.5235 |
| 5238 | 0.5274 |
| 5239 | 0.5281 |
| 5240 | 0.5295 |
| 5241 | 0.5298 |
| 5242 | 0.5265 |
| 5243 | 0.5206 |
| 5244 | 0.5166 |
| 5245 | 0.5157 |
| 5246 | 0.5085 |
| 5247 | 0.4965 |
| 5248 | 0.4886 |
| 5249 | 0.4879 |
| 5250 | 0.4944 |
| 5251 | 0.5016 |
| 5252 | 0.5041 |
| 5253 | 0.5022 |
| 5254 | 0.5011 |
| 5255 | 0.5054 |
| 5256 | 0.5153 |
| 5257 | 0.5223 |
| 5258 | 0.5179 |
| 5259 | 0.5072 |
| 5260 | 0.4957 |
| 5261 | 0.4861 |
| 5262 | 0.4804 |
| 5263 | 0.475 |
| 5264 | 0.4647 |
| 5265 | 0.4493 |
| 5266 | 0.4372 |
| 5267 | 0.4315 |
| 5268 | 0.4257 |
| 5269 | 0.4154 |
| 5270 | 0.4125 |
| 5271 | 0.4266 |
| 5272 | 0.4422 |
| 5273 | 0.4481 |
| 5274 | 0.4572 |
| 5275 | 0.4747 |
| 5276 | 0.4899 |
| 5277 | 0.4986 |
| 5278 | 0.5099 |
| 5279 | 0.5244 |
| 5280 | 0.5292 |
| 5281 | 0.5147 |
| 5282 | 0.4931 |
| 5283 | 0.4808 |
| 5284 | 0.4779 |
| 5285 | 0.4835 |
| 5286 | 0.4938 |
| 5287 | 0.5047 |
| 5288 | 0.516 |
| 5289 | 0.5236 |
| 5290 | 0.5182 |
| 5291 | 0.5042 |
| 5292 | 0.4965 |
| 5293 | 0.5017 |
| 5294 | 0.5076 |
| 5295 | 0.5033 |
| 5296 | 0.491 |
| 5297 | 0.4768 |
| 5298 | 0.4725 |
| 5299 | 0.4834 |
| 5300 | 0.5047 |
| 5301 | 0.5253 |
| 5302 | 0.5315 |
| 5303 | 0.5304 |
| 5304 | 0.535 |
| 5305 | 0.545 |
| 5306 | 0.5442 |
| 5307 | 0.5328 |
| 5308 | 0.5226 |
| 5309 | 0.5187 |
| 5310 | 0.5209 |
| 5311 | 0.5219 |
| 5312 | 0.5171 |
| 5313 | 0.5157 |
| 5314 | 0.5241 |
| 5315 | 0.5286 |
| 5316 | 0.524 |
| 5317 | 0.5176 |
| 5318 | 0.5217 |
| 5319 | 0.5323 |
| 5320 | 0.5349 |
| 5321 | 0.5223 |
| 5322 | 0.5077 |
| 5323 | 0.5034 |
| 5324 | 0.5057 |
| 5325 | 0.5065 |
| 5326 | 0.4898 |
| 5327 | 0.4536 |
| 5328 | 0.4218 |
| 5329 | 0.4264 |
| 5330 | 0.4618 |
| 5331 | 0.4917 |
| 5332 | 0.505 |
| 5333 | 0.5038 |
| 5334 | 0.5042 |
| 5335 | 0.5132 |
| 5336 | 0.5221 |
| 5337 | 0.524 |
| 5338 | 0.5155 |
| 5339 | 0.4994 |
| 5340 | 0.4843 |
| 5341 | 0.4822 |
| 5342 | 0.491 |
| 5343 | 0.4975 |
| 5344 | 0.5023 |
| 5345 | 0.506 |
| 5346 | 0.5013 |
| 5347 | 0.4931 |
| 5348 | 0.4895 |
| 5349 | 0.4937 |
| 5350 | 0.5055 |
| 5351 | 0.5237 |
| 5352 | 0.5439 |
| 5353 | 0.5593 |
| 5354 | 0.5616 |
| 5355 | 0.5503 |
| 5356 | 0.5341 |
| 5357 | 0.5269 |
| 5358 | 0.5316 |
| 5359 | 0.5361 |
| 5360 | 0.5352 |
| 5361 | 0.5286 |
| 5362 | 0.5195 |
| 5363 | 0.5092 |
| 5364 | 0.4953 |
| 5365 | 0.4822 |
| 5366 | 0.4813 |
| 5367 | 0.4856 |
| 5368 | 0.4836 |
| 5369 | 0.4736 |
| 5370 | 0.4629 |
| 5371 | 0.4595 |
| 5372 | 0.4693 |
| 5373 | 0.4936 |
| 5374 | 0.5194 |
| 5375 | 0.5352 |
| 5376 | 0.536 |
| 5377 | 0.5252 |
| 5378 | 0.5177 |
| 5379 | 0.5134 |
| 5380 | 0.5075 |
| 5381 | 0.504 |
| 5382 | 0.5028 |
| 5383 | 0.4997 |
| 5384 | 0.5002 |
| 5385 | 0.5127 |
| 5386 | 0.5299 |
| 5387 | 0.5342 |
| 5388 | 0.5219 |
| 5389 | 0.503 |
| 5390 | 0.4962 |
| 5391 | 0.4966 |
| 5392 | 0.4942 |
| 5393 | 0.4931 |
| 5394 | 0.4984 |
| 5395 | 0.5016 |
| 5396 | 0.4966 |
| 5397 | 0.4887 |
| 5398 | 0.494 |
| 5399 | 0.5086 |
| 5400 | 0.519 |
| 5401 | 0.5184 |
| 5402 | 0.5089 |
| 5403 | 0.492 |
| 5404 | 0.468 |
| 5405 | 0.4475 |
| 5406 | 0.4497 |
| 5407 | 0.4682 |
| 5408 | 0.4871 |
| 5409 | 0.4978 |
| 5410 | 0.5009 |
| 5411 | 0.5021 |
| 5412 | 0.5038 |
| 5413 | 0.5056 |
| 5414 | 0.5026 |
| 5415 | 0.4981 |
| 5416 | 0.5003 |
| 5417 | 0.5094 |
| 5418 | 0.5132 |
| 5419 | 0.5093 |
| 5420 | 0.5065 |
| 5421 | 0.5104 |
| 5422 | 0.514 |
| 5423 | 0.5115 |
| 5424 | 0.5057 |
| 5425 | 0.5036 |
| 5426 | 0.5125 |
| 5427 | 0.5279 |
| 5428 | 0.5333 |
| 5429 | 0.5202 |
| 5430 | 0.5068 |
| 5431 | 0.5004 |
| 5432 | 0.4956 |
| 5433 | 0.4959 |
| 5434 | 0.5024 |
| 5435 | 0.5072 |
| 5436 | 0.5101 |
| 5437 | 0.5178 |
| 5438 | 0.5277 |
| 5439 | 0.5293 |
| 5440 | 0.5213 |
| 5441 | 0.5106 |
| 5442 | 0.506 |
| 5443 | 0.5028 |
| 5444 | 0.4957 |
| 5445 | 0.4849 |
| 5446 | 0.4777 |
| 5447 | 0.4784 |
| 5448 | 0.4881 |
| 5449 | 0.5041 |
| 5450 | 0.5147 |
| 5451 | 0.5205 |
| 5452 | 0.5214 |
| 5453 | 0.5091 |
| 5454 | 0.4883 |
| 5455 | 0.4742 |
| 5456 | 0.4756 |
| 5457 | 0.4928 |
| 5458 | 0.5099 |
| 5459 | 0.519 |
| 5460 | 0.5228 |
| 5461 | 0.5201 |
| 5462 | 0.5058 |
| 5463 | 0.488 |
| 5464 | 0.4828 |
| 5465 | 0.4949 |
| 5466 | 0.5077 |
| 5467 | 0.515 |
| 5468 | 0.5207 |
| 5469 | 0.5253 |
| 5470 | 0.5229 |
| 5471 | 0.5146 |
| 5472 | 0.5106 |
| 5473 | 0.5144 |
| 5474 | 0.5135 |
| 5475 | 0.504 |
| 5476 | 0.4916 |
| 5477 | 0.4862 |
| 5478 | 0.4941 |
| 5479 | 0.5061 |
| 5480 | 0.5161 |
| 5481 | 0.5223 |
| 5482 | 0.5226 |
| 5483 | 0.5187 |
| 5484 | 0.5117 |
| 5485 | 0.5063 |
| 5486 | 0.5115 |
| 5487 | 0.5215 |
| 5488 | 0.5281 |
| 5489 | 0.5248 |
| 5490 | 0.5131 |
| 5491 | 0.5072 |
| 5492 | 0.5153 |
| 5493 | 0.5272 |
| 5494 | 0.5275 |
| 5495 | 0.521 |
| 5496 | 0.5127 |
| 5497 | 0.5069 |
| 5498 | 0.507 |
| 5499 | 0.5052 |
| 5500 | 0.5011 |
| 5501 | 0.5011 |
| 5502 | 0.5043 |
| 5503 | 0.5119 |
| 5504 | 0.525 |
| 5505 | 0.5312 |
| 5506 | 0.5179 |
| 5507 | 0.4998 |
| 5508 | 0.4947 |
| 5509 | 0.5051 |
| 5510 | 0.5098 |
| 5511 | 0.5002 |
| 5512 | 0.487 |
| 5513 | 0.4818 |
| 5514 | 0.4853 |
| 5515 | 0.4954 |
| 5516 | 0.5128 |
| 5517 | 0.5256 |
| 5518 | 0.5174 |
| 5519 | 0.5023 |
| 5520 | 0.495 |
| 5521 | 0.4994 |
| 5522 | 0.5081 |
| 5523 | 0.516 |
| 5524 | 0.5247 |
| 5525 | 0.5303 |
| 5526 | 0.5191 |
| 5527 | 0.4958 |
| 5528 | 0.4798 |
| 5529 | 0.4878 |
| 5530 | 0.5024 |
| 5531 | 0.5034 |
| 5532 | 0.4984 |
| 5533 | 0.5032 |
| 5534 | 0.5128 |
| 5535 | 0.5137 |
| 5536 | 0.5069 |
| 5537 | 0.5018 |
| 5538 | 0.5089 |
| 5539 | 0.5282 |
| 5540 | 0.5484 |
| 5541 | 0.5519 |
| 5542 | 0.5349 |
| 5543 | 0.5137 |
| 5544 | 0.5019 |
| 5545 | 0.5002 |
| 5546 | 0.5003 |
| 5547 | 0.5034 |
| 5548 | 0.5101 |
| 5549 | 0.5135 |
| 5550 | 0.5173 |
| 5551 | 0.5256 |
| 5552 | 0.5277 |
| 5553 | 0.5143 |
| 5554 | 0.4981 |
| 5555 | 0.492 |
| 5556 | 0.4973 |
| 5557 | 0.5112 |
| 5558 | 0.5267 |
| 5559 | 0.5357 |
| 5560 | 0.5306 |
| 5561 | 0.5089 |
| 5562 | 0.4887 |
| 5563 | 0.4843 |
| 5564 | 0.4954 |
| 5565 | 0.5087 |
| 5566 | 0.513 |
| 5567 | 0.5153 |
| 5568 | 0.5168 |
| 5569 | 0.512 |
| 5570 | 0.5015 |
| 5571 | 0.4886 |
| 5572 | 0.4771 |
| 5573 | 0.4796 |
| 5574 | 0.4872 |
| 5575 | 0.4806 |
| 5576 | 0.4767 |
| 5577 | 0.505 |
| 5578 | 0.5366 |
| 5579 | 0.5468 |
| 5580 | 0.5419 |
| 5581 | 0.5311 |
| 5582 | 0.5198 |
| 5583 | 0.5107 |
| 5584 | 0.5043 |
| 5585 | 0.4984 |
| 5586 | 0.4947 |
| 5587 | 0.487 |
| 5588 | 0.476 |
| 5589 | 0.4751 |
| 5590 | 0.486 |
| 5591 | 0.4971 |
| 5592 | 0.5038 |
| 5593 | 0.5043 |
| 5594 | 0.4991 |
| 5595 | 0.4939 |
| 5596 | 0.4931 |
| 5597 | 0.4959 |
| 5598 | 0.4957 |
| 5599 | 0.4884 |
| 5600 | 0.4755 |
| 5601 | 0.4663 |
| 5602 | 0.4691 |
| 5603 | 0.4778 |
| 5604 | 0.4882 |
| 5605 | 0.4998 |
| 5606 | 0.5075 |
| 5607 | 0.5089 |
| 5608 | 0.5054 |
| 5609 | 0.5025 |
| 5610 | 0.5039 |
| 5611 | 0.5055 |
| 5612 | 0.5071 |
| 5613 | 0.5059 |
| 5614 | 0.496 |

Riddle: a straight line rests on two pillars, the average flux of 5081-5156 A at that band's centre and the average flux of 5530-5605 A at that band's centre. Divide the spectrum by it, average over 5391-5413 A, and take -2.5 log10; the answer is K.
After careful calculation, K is 0.02 mag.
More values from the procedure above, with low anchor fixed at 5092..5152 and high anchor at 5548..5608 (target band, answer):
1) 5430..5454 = -0.006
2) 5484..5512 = -0.021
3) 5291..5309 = -0.020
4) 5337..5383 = -0.013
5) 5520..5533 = -0.006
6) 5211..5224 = -0.023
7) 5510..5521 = 0.003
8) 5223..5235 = 0.019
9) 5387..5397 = 0.002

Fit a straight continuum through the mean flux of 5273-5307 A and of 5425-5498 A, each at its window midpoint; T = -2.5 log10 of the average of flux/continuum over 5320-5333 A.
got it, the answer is 0.04 mag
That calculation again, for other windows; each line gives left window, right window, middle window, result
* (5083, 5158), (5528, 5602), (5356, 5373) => 0.01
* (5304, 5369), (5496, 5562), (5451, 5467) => 0.02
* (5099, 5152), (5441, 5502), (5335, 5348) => 0.01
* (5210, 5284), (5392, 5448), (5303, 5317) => -0.06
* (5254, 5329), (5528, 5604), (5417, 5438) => -0.02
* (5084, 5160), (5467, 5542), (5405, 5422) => 0.03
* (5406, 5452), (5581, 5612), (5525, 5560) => -0.03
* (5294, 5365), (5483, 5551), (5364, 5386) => 0.02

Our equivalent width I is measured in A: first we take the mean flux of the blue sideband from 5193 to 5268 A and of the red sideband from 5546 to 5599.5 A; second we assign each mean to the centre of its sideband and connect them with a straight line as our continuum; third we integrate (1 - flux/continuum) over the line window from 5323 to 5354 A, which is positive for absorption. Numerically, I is 0.1 A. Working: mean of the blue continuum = 0.498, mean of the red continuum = 0.504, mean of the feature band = 0.498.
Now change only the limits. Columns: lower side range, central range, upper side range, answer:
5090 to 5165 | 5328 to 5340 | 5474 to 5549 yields 0.3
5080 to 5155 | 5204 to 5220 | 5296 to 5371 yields 0.4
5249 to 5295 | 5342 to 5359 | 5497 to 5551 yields -0.9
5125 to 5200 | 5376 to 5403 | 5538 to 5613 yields -1.1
